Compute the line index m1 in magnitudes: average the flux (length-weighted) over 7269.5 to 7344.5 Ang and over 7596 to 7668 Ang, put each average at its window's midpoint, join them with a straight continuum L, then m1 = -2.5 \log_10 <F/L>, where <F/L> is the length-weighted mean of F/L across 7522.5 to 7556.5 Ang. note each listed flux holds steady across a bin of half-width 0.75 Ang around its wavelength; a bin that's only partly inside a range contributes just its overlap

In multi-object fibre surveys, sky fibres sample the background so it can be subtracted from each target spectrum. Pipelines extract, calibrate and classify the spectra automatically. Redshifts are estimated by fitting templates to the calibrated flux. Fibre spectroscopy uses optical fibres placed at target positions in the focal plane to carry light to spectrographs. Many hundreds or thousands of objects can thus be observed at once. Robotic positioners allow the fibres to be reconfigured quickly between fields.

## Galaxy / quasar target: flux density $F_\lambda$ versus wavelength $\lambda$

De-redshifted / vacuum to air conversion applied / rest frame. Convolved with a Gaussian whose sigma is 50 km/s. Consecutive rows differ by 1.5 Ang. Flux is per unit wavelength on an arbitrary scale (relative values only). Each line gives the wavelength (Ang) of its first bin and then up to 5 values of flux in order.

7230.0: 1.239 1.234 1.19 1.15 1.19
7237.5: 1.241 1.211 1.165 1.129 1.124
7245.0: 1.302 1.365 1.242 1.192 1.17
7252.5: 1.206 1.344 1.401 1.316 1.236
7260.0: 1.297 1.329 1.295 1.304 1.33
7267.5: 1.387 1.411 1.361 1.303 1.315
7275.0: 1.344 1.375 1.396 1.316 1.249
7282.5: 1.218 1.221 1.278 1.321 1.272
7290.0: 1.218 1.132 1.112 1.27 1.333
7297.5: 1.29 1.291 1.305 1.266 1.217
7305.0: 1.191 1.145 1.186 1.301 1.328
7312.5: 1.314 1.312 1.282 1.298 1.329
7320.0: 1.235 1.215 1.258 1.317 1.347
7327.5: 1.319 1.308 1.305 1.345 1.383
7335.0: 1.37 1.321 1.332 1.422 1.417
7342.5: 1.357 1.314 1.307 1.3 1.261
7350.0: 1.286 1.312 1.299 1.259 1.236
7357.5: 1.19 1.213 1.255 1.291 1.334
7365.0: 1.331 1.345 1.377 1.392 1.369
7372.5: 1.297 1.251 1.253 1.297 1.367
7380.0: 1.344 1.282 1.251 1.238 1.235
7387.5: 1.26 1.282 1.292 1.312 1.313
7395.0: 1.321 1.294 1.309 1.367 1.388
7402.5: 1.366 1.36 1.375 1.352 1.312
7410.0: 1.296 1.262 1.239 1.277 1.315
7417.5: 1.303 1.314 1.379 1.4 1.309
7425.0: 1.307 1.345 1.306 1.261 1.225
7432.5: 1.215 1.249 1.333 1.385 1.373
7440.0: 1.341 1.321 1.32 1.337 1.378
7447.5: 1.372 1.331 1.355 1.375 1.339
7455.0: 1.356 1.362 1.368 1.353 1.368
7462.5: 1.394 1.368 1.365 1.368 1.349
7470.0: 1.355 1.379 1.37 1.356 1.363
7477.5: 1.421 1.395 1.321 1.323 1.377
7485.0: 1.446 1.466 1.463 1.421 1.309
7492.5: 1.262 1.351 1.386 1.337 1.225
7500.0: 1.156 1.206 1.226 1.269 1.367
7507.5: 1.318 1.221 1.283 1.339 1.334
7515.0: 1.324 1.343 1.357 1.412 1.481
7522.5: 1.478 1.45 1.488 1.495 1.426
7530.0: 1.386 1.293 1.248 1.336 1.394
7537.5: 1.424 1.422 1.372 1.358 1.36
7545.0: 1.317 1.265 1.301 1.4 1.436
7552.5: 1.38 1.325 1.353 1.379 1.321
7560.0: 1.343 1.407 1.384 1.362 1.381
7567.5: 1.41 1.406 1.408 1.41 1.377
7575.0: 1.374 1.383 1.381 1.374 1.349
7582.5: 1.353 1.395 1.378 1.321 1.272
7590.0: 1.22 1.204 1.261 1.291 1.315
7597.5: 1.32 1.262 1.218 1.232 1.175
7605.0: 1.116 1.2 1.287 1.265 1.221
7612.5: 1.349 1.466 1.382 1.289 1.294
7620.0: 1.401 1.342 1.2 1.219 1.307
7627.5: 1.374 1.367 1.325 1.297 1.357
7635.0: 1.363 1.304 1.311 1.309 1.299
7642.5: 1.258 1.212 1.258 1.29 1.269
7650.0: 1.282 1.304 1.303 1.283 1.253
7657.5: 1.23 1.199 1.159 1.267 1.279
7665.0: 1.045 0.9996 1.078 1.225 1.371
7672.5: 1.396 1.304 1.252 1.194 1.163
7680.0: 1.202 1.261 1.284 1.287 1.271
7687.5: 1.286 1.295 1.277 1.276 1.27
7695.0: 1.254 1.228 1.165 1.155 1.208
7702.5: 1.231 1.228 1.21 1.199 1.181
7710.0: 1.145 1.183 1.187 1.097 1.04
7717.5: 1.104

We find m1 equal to -0.08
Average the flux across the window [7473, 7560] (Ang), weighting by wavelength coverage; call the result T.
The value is 1.36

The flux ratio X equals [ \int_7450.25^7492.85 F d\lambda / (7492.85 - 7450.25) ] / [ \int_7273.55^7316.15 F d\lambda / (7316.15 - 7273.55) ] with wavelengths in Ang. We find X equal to 1.08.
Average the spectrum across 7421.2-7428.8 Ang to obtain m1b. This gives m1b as 1.33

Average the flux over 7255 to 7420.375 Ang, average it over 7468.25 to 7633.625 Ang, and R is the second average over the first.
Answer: 1.0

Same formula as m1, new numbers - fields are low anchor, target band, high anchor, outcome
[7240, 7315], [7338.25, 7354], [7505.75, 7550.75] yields -0.02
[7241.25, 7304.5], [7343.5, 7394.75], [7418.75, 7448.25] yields 0.01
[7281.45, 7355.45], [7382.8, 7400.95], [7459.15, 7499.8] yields 0.02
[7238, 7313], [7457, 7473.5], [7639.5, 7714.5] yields -0.09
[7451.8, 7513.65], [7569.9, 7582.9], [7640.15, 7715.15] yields -0.07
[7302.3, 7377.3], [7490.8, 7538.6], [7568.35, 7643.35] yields -0.03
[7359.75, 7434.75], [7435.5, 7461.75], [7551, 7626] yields -0.03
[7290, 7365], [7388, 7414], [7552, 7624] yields -0.02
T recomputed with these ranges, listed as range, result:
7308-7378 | 1.31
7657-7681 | 1.21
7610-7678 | 1.28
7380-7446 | 1.31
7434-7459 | 1.35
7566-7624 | 1.31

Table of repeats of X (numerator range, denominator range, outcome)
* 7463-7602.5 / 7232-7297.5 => 1.06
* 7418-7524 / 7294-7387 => 1.04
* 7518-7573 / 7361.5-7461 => 1.05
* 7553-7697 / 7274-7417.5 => 1.00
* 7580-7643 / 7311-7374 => 0.99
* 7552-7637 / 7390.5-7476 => 0.99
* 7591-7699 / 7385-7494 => 0.95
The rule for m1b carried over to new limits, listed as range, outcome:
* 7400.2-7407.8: 1.37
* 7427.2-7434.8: 1.25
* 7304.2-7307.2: 1.17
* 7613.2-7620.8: 1.37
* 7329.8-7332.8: 1.33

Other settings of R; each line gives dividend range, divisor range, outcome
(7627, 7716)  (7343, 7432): 0.95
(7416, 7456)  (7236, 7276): 1.04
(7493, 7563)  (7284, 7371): 1.05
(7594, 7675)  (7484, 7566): 0.94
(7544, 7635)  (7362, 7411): 1.01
